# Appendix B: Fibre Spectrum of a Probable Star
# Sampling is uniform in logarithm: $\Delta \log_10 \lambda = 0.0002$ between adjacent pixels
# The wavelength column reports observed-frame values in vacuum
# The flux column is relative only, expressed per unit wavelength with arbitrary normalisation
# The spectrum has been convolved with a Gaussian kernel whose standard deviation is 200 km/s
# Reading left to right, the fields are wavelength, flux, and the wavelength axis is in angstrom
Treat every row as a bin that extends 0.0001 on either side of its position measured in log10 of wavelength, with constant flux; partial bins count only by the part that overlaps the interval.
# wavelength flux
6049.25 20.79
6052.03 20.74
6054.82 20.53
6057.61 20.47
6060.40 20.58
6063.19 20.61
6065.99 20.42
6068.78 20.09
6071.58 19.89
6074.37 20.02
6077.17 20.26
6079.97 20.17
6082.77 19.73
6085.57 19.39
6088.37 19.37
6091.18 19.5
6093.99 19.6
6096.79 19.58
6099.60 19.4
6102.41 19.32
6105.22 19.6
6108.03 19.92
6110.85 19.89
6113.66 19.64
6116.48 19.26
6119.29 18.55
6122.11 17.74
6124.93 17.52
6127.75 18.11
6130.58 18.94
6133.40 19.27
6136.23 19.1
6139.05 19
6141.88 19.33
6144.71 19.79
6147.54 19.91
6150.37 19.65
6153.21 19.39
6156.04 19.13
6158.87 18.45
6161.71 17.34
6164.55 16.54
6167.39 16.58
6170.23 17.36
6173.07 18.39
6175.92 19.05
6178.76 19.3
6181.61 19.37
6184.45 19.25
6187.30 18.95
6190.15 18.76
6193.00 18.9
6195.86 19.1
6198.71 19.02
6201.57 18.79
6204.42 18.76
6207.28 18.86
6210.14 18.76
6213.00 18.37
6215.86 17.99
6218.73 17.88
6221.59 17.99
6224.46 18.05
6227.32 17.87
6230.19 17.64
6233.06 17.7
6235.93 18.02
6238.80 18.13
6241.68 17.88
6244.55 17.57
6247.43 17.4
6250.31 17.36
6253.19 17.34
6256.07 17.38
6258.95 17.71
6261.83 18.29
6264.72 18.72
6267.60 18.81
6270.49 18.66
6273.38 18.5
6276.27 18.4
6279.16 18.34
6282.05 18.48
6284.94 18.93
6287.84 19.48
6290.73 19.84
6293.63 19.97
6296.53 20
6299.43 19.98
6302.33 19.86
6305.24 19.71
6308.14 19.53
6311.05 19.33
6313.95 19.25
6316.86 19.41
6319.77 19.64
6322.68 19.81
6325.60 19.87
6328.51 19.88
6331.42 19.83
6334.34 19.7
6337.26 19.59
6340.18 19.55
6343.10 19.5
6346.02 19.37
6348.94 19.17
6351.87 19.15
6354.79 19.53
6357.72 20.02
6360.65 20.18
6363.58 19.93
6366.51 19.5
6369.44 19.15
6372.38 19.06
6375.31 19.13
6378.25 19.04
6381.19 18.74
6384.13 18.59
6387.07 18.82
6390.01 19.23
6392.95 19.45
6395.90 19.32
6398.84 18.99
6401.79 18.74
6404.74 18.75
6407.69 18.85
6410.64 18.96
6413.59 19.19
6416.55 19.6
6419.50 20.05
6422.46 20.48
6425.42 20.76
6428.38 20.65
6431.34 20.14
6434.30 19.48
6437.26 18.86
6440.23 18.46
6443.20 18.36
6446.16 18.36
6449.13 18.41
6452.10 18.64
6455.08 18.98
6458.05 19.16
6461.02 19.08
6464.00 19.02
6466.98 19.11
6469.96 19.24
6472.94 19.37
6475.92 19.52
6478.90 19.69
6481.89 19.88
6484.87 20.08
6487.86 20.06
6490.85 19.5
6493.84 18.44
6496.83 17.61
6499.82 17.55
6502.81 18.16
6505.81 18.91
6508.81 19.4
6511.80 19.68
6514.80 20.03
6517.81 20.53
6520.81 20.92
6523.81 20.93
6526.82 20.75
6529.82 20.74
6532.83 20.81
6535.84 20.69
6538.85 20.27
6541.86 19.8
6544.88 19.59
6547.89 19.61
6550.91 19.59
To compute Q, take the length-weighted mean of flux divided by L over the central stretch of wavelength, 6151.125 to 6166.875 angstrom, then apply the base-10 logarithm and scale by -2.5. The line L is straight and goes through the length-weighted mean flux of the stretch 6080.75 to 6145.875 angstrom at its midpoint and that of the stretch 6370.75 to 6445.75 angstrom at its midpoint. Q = 0.06 mag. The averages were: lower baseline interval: 19.2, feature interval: 18.1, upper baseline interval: 19.3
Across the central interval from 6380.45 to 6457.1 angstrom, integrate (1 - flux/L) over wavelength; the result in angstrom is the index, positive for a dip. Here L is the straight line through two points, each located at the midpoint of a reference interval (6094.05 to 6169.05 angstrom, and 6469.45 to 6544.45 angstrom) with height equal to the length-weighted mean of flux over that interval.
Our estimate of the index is 1.3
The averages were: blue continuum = 18.9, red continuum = 19.7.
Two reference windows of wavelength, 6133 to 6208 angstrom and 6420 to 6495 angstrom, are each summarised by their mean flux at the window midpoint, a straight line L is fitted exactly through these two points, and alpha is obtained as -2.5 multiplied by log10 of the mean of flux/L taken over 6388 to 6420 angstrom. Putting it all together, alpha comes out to 0.00 mag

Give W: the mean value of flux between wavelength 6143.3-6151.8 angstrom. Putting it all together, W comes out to 19.8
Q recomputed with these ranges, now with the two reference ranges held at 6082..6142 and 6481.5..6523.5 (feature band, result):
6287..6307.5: -0.032 mag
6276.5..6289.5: 0.026 mag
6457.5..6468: 0.015 mag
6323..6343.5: -0.024 mag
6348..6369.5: -0.018 mag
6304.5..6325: -0.015 mag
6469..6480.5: -0.006 mag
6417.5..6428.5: -0.060 mag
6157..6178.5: 0.082 mag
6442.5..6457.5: 0.043 mag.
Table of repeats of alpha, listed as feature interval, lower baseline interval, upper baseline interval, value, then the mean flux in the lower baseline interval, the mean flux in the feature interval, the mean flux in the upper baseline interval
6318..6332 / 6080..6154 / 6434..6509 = -0.040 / 19.3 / 19.8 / 19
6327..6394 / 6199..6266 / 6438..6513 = -0.050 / 18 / 19.4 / 19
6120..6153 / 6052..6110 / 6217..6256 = 0.012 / 19.9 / 18.9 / 17.7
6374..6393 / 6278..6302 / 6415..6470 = 0.022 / 19.4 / 19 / 19.3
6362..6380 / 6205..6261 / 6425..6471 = -0.035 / 17.9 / 19.3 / 19.1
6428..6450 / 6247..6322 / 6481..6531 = 0.019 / 18.9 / 19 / 19.6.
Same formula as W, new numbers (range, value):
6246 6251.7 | 17.4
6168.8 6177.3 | 18.3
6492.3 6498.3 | 18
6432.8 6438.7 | 19.2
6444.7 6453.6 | 18.5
